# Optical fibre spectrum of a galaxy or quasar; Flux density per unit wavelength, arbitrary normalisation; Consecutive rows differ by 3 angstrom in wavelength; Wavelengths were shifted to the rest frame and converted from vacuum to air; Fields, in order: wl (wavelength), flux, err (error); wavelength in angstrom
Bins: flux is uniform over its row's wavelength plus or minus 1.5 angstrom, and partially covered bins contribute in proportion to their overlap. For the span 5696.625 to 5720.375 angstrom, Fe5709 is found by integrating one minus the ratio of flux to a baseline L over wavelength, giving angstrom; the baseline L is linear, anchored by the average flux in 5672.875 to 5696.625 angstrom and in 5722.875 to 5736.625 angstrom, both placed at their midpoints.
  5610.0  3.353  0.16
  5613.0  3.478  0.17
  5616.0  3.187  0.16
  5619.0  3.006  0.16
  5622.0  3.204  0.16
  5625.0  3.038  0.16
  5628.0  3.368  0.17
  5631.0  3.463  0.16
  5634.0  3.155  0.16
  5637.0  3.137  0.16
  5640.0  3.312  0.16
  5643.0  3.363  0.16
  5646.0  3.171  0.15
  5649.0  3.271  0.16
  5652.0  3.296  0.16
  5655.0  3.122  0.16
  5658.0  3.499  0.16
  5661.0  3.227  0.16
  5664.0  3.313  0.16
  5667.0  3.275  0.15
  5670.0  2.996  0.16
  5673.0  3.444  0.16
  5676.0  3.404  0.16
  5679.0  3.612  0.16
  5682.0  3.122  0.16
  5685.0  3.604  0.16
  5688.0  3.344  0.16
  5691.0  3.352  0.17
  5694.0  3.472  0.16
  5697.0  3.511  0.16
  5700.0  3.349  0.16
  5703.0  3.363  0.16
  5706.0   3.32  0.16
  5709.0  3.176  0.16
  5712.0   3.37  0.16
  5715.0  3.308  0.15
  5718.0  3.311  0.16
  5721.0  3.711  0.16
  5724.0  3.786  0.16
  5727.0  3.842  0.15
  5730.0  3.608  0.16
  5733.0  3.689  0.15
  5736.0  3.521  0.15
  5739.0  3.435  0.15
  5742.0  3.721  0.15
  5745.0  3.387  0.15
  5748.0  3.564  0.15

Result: 1.5 angstrom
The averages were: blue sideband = 3.42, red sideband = 3.7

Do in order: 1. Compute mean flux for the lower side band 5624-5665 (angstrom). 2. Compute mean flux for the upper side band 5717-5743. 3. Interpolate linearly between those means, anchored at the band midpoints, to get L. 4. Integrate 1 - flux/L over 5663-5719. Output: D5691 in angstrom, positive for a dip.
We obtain 1.8 angstrom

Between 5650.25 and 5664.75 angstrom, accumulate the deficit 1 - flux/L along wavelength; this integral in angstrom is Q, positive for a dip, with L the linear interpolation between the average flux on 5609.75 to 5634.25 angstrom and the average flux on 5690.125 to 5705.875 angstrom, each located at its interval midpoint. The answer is 0.1 angstrom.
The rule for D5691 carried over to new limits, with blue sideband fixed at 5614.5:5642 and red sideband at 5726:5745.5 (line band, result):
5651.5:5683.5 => 0.51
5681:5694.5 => 0.19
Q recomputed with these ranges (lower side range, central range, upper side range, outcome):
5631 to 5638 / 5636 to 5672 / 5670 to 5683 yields 0.32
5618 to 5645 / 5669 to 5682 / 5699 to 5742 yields 0.04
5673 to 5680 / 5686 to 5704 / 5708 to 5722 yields 0.13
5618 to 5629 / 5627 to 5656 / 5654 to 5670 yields -0.57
